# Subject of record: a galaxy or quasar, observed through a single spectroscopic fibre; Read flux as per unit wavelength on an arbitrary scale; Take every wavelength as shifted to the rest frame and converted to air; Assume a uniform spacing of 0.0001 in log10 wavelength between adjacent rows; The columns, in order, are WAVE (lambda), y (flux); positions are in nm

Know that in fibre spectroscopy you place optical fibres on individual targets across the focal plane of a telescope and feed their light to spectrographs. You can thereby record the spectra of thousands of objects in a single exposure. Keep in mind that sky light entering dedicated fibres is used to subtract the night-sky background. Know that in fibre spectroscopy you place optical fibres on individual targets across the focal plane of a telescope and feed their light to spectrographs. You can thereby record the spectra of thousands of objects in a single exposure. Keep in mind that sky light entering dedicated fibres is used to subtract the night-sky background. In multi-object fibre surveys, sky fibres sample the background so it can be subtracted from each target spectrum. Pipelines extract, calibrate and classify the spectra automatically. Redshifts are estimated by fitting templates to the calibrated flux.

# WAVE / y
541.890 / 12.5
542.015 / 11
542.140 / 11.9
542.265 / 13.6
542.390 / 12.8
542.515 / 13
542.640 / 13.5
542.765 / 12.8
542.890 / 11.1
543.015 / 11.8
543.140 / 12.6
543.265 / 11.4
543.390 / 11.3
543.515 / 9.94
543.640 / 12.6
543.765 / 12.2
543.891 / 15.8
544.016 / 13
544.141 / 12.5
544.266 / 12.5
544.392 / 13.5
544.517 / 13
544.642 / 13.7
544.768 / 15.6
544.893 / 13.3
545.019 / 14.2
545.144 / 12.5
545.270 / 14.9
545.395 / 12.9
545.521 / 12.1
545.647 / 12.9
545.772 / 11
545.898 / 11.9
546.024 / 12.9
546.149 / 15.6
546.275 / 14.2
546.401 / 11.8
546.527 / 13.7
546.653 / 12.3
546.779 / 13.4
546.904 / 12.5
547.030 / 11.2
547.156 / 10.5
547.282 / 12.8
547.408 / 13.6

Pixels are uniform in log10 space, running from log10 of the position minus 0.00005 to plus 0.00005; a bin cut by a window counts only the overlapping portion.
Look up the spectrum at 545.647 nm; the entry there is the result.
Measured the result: 12.9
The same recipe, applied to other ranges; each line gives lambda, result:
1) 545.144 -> 12.5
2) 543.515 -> 9.94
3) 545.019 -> 14.2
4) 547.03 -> 11.2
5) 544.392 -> 13.5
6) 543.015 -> 11.8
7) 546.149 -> 15.6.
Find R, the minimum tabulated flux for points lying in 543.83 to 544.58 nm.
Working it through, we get 12.5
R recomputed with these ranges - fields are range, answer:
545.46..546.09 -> 11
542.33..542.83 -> 12.8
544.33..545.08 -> 13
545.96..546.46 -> 11.8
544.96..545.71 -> 12.1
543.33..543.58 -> 9.94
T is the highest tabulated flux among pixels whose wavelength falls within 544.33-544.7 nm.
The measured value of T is 13.7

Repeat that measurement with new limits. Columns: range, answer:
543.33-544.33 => 15.8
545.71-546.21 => 15.6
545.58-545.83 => 12.9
